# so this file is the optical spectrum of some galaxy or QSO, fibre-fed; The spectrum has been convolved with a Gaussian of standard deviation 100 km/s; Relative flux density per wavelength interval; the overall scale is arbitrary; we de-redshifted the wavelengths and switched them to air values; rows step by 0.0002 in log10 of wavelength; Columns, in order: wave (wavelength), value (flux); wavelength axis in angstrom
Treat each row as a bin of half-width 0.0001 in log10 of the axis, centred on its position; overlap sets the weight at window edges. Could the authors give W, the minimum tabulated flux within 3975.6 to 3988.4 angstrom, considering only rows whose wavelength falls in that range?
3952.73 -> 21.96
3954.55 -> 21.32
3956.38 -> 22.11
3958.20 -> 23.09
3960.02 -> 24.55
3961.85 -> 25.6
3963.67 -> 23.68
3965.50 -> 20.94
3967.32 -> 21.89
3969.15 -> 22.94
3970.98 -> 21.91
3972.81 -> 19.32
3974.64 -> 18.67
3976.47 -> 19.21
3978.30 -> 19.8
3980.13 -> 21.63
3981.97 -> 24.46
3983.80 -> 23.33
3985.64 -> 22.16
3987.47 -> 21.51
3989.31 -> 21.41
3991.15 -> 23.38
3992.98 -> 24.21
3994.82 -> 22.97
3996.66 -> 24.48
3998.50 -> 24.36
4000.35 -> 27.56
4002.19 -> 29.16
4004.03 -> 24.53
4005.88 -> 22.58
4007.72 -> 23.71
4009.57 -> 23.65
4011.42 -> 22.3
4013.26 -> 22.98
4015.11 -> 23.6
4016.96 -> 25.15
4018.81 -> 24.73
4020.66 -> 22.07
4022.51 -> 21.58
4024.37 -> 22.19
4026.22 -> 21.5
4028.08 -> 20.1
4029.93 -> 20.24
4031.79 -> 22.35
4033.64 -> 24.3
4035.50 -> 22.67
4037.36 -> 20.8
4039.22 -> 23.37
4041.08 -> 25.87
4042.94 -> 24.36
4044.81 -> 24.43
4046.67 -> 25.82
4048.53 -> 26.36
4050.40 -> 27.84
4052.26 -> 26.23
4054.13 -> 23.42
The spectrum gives 19.21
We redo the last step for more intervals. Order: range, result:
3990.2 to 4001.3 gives 22.97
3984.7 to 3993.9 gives 21.41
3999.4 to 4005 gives 24.53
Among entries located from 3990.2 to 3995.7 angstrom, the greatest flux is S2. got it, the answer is 24.21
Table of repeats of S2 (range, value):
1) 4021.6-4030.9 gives 22.19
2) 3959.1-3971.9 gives 25.6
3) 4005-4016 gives 23.71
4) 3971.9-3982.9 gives 24.46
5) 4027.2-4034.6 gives 24.3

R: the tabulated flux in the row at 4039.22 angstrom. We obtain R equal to 23.37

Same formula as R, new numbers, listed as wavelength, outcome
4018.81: 24.73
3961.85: 25.6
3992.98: 24.21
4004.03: 24.53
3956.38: 22.11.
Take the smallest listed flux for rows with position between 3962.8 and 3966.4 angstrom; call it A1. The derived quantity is 20.94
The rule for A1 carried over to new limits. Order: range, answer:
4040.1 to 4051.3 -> 24.36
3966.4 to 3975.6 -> 18.67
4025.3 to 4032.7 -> 20.1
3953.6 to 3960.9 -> 21.32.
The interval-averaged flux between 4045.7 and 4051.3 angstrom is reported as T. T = 26.7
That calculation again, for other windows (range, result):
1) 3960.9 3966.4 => 23.4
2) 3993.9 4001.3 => 24.8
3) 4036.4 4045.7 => 23.7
